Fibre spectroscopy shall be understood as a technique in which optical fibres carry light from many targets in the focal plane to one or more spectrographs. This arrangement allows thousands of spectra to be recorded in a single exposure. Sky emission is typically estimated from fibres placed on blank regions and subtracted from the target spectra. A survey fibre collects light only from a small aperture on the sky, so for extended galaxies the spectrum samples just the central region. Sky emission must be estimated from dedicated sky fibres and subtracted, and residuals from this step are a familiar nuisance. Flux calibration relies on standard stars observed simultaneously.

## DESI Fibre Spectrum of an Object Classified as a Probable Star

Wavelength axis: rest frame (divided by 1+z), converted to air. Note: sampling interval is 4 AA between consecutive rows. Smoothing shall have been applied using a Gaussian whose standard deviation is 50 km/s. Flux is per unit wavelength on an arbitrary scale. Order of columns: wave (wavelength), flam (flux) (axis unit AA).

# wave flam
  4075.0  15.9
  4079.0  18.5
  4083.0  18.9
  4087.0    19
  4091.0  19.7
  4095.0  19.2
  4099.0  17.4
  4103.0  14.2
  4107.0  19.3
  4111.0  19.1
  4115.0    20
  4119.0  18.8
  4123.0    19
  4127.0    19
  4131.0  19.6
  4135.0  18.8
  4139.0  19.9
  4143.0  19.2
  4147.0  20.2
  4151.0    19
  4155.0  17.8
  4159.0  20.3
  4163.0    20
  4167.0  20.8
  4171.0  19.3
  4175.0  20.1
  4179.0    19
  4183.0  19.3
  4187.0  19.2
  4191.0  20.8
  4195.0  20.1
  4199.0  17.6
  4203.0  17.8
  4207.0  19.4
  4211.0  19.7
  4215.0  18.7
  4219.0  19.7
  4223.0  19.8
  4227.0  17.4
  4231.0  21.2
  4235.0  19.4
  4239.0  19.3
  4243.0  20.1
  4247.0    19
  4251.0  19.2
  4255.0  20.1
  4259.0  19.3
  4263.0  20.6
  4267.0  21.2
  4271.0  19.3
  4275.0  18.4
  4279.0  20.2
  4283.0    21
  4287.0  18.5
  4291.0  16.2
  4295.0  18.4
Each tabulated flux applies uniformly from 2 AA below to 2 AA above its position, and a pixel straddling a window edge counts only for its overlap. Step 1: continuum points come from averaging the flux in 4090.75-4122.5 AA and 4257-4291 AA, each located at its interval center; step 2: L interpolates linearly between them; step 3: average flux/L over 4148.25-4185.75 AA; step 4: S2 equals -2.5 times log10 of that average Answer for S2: -0.04 mag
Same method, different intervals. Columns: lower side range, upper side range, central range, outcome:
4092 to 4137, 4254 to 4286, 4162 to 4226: -0.01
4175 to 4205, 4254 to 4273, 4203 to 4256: 0.02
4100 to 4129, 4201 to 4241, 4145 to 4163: -0.04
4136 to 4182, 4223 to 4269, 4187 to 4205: 0.03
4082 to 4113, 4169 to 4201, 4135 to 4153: -0.03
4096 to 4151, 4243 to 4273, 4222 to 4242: 0.01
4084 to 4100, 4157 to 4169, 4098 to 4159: 0.05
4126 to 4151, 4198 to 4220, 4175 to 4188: -0.01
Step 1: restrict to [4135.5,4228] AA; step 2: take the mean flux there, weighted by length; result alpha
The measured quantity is 19.4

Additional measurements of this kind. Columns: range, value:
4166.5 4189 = 19.5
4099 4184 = 19.1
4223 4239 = 19.4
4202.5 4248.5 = 19.3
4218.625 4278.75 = 19.6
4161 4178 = 20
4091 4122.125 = 18.4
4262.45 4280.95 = 19.9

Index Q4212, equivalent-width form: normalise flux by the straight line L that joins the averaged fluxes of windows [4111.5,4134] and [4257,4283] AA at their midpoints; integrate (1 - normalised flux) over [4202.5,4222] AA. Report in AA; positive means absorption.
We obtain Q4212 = 0.46 AA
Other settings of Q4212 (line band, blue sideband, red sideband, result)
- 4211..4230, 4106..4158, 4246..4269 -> 0.6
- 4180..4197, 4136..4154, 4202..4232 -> -0.5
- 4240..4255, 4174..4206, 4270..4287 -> 0.0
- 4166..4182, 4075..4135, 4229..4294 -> -0.6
